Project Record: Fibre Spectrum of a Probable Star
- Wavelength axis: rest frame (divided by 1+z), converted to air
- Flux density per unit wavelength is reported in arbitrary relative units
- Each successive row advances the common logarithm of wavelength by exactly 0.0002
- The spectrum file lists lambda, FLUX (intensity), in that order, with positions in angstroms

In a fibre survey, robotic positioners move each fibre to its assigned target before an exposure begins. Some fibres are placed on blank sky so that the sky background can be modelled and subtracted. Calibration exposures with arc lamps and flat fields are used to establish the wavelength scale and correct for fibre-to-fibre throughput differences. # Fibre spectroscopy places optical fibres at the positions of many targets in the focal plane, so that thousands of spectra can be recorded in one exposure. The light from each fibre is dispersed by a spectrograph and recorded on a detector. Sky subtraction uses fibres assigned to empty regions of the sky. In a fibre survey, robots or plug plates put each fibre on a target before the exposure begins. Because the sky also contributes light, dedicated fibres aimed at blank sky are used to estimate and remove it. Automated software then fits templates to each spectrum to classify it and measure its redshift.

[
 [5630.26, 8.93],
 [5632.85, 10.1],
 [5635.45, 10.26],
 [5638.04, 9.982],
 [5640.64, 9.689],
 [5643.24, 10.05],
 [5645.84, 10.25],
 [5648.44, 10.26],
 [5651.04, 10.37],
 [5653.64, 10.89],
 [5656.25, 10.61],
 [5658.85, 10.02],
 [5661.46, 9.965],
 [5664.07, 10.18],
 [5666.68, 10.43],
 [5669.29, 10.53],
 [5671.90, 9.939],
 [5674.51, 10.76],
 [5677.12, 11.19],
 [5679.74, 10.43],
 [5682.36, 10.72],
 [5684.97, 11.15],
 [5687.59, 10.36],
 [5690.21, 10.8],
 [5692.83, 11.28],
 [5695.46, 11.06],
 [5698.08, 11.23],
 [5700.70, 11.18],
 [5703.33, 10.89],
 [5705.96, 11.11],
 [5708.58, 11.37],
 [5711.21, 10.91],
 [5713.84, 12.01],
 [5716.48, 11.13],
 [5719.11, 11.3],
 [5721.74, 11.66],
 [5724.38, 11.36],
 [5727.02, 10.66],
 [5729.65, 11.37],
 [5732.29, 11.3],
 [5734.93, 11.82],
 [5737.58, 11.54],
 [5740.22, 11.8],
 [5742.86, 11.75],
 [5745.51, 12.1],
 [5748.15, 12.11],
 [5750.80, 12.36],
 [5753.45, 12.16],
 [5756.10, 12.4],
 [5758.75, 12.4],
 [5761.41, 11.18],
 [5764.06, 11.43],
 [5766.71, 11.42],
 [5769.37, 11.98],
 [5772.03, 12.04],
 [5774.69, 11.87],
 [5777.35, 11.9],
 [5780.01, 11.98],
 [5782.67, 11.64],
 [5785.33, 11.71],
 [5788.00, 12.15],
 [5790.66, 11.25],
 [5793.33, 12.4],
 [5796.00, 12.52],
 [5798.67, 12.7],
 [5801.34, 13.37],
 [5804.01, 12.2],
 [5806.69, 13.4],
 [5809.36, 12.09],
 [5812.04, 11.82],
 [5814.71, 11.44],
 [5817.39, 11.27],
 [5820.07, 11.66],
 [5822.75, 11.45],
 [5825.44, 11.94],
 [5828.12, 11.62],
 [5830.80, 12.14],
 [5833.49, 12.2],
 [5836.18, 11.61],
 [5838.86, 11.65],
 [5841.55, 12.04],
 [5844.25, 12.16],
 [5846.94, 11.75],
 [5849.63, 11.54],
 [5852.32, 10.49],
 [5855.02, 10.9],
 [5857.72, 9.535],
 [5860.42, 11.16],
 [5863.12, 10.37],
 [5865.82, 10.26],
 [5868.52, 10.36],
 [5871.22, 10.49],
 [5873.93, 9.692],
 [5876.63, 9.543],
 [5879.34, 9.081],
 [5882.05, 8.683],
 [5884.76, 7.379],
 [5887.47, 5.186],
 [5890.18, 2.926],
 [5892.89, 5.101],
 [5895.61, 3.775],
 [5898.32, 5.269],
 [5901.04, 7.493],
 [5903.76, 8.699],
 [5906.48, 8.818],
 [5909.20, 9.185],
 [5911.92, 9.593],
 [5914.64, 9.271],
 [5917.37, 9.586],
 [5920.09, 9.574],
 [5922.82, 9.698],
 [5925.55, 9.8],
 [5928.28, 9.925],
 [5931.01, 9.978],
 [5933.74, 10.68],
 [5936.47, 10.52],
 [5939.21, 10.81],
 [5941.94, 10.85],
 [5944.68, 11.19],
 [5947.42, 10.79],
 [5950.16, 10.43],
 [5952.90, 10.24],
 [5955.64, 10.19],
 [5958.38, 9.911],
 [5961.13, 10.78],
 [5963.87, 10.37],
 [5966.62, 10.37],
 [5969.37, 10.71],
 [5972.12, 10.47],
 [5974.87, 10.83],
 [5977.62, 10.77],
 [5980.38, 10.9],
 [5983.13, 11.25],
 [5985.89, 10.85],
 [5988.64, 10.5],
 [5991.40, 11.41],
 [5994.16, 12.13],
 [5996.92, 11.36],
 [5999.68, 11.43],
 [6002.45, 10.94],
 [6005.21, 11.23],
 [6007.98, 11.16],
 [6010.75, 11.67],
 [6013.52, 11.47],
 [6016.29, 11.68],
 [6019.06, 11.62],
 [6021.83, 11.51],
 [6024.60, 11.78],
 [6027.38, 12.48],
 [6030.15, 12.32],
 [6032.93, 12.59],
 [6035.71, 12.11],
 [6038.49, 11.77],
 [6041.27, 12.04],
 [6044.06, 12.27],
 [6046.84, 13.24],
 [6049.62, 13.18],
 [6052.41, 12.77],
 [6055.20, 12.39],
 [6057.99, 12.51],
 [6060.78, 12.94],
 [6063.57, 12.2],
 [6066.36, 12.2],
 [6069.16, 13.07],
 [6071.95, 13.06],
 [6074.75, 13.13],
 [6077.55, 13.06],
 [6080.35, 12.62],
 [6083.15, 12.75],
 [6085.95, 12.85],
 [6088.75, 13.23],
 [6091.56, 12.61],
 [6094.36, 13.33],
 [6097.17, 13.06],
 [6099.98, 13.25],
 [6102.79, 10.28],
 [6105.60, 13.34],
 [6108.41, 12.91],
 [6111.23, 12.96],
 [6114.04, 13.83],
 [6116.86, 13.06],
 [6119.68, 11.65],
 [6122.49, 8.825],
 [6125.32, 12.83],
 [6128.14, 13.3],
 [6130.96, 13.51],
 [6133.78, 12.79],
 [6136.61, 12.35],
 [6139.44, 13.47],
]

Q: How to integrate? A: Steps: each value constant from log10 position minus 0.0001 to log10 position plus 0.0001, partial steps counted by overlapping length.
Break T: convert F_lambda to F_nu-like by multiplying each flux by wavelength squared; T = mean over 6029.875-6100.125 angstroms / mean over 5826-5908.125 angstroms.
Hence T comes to 1.45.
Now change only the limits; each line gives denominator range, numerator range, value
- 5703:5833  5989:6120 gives 1.15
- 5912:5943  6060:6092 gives 1.34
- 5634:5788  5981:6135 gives 1.24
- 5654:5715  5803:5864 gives 1.13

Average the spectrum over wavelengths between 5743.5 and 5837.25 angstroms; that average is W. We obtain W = 12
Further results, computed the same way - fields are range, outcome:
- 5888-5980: 9.34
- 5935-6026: 11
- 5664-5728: 11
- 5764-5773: 11.7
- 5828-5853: 11.8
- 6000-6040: 11.7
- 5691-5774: 11.6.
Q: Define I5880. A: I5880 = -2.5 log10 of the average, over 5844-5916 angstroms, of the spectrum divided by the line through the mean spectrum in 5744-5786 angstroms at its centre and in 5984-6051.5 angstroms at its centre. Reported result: 0.33 mag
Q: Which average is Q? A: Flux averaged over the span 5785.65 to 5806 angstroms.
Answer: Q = 12.4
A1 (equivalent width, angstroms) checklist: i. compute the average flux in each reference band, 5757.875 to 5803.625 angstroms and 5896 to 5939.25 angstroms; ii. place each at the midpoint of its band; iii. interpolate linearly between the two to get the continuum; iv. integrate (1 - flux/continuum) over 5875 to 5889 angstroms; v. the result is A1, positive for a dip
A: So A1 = 2.76 angstroms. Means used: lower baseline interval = 12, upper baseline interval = 9.14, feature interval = 7.95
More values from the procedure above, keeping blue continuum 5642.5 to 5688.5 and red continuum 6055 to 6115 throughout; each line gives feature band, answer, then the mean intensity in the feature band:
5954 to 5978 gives 3.29 angstroms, 10.5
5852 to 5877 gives 2.74 angstroms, 10.3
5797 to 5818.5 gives -2.01 angstroms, 12.3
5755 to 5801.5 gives -3.76 angstroms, 12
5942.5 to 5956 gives 1.60 angstroms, 10.6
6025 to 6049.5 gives 0.32 angstroms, 12.4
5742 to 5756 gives -1.55 angstroms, 12.1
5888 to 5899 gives 6.99 angstroms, 4.28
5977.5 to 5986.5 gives 0.92 angstroms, 11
